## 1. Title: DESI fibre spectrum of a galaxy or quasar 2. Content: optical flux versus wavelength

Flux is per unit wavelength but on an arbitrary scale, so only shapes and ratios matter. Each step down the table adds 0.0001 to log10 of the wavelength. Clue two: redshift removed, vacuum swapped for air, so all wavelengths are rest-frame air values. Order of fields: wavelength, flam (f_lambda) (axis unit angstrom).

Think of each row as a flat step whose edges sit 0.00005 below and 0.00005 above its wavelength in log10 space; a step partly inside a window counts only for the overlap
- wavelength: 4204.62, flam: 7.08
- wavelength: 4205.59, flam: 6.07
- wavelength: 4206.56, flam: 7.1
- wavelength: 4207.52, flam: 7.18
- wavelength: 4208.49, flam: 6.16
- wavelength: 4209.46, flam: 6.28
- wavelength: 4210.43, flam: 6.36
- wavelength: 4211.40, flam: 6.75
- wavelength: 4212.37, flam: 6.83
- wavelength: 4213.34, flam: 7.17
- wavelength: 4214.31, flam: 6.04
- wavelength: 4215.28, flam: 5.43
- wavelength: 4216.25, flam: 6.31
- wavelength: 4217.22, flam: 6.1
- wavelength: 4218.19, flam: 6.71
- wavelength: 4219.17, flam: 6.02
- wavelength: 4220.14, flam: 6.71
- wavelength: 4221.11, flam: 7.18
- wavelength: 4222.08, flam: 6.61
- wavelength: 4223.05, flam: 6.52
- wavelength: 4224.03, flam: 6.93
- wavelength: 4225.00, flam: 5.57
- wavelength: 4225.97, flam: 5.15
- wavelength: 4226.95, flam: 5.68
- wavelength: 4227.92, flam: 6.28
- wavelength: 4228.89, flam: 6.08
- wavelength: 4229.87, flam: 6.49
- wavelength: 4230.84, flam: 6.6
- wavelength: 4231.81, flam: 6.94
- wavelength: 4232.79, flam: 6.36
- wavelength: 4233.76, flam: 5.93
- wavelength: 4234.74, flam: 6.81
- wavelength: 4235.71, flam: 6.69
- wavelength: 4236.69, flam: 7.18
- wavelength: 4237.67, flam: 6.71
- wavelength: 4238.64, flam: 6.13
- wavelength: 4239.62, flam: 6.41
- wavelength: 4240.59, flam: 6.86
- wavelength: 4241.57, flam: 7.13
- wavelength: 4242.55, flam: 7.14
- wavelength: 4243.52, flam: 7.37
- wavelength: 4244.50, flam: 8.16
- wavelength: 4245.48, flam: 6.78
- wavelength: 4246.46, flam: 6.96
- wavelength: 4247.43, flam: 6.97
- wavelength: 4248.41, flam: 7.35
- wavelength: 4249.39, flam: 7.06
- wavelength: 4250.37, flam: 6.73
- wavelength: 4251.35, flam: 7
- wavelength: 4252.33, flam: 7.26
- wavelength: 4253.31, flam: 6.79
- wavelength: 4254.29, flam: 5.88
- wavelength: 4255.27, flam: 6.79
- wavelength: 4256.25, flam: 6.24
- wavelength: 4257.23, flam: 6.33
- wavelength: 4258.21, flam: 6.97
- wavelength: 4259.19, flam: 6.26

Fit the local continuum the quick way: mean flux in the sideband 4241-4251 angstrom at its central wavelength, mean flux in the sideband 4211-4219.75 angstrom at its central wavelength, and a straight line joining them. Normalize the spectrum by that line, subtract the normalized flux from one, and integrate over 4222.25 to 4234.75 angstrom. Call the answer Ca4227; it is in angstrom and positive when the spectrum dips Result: 0.9 angstrom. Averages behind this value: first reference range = 6.37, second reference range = 7.16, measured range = 6.24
